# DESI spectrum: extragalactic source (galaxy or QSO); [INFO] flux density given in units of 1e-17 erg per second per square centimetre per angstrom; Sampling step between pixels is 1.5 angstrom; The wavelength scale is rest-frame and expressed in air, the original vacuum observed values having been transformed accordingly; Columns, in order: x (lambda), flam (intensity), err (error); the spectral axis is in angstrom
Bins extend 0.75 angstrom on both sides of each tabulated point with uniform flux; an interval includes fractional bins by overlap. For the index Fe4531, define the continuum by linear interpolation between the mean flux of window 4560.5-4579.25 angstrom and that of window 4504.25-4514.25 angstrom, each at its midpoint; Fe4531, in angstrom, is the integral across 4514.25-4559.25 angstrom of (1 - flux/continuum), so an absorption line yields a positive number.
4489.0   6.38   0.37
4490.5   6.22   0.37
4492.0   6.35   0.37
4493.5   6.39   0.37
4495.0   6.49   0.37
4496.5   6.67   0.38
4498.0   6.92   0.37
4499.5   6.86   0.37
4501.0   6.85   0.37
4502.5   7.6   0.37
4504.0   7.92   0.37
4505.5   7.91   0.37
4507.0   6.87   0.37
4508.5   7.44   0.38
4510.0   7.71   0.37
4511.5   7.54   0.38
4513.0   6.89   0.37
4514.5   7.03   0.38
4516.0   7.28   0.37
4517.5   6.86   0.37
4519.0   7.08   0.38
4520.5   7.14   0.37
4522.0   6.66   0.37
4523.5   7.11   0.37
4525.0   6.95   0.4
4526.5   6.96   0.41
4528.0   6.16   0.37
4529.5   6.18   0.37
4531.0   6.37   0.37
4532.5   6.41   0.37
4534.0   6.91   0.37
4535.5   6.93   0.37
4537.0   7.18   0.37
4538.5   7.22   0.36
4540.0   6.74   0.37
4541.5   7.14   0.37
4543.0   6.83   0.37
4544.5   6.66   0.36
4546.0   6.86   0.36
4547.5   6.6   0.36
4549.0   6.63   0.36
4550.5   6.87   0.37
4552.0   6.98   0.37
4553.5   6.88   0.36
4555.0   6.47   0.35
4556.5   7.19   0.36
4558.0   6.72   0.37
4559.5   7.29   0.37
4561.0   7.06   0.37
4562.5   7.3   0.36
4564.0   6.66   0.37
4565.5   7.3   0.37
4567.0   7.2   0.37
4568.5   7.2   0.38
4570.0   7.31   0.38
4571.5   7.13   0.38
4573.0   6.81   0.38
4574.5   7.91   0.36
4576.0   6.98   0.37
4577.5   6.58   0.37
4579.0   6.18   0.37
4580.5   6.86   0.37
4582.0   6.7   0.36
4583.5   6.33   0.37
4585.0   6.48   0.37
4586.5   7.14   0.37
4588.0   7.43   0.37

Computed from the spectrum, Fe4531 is 2.6 angstrom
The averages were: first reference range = 7.4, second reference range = 7.07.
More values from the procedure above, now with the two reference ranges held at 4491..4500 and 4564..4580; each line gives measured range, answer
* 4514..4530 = -0.3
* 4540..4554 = 0.1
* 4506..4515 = -0.8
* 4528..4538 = 0.3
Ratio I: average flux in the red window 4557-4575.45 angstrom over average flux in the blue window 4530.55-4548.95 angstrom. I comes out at 1.0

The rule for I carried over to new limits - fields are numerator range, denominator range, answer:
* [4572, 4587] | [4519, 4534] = 1.02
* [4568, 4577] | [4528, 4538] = 1.09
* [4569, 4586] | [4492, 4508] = 0.98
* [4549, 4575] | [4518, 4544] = 1.03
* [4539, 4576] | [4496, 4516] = 0.96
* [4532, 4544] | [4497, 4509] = 0.95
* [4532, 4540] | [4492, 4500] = 1.04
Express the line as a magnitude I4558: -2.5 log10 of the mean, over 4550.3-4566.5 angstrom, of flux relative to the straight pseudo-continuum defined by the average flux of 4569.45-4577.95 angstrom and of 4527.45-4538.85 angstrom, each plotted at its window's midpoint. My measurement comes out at -0.004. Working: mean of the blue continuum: 6.66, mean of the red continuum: 7.13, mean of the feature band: 6.98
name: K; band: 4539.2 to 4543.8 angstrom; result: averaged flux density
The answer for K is 6.9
